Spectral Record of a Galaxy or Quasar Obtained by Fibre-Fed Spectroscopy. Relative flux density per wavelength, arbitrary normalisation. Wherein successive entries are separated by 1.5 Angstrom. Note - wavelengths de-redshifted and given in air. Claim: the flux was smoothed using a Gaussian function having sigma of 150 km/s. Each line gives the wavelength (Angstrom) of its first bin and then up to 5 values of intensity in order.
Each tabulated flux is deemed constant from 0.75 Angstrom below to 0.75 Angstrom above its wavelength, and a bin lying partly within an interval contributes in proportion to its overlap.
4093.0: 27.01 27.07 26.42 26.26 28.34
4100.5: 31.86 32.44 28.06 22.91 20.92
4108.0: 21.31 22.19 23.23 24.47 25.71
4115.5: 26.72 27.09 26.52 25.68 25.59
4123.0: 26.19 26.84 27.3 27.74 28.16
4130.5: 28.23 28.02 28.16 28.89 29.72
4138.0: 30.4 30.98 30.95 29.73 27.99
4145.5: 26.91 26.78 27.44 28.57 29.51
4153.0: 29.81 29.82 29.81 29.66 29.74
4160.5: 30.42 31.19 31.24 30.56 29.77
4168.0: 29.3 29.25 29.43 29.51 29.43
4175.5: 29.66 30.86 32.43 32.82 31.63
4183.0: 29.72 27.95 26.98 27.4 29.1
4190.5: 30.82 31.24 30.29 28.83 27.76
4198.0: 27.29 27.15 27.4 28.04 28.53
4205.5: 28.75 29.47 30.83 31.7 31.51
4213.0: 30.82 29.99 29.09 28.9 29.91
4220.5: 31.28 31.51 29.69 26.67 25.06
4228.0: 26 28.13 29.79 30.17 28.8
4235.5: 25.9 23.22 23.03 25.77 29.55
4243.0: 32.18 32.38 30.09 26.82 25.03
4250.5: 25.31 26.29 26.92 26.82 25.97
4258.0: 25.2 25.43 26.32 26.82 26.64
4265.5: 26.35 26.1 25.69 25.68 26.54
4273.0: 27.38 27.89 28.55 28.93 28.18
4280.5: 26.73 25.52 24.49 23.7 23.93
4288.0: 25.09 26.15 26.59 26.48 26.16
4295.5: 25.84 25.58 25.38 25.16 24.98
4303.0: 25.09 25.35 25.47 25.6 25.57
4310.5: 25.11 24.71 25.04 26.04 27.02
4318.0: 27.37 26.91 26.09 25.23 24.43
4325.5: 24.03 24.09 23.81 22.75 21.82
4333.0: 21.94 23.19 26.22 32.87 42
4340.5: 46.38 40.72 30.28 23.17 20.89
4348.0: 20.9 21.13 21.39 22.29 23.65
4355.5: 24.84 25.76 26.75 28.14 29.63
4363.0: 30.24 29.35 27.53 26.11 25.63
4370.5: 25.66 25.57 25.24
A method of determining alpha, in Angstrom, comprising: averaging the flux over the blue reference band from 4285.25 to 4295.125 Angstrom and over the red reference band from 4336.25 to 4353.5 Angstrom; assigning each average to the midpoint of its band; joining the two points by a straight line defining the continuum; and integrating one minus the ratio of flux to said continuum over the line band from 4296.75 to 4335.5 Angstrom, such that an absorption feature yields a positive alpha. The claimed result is 3.3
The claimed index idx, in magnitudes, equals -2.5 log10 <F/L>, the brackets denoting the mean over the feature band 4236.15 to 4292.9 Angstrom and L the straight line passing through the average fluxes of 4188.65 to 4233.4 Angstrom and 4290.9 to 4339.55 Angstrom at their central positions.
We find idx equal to 0.04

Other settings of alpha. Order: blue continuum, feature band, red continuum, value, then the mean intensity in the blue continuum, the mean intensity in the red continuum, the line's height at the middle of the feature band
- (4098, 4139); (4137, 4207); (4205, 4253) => -4.51 Angstrom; 26.8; 28.5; 27.6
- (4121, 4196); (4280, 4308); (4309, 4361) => 1.69 Angstrom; 29.3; 26.4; 27.1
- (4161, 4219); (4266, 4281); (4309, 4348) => 0.52 Angstrom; 29.7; 27.1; 28.1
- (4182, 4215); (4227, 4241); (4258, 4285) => 0.56 Angstrom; 29.2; 26.5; 27.9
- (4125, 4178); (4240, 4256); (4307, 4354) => -0.16 Angstrom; 29.3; 26.4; 27.7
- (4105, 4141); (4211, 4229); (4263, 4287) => -1.83 Angstrom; 26.5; 26.4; 26.5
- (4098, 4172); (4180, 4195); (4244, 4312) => -1.24 Angstrom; 28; 26.2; 27.3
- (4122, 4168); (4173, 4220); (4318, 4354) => -2.02 Angstrom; 29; 26.6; 28.4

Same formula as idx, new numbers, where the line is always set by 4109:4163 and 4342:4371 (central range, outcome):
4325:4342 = -0.106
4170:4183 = -0.114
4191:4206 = -0.046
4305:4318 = 0.025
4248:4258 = 0.034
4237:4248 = -0.050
